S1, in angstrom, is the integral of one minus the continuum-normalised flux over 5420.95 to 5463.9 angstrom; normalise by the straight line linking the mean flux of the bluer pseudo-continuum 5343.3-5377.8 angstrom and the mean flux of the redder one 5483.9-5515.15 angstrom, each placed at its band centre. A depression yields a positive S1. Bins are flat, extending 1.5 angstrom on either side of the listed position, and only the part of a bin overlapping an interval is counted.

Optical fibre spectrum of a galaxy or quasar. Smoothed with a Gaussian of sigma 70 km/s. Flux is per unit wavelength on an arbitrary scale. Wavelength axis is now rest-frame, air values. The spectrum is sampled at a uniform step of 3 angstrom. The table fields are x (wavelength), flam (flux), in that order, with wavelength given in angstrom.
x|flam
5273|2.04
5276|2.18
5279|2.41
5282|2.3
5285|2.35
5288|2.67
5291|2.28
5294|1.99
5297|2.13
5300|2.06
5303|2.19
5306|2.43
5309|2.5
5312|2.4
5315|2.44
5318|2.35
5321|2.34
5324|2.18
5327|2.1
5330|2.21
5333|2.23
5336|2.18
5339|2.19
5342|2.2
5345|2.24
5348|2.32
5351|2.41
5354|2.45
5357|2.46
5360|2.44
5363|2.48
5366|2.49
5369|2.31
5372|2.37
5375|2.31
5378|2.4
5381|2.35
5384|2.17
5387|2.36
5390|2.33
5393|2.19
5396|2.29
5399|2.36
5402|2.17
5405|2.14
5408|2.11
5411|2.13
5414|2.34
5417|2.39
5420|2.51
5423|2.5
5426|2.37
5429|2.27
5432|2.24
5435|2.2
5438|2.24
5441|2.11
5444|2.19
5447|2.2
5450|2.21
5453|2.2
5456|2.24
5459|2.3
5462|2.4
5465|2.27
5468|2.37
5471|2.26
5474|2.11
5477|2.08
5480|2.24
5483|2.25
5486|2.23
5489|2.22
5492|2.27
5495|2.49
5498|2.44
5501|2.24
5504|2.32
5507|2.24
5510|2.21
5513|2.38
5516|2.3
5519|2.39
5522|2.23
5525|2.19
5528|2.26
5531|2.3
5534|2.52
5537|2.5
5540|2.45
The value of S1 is 1.3 angstrom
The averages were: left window 2.39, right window 2.3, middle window 2.27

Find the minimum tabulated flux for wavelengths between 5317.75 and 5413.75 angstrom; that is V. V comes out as 2.1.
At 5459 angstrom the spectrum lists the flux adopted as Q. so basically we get 2.3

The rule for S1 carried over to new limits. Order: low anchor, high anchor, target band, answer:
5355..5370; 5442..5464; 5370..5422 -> 1.68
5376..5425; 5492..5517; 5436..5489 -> 1.94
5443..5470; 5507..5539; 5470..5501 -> 0.46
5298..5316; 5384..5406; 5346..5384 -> -1.75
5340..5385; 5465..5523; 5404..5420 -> 0.53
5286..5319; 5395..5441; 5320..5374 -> -0.27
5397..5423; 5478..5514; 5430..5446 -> 0.61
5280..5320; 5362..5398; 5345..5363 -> -0.60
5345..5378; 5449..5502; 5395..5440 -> 0.99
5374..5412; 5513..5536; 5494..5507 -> -0.24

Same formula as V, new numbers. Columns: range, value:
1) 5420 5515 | 2.08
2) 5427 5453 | 2.11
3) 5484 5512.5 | 2.21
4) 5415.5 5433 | 2.24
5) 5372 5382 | 2.31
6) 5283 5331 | 1.99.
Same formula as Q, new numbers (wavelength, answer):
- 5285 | 2.35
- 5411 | 2.13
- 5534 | 2.52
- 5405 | 2.14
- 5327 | 2.1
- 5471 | 2.26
